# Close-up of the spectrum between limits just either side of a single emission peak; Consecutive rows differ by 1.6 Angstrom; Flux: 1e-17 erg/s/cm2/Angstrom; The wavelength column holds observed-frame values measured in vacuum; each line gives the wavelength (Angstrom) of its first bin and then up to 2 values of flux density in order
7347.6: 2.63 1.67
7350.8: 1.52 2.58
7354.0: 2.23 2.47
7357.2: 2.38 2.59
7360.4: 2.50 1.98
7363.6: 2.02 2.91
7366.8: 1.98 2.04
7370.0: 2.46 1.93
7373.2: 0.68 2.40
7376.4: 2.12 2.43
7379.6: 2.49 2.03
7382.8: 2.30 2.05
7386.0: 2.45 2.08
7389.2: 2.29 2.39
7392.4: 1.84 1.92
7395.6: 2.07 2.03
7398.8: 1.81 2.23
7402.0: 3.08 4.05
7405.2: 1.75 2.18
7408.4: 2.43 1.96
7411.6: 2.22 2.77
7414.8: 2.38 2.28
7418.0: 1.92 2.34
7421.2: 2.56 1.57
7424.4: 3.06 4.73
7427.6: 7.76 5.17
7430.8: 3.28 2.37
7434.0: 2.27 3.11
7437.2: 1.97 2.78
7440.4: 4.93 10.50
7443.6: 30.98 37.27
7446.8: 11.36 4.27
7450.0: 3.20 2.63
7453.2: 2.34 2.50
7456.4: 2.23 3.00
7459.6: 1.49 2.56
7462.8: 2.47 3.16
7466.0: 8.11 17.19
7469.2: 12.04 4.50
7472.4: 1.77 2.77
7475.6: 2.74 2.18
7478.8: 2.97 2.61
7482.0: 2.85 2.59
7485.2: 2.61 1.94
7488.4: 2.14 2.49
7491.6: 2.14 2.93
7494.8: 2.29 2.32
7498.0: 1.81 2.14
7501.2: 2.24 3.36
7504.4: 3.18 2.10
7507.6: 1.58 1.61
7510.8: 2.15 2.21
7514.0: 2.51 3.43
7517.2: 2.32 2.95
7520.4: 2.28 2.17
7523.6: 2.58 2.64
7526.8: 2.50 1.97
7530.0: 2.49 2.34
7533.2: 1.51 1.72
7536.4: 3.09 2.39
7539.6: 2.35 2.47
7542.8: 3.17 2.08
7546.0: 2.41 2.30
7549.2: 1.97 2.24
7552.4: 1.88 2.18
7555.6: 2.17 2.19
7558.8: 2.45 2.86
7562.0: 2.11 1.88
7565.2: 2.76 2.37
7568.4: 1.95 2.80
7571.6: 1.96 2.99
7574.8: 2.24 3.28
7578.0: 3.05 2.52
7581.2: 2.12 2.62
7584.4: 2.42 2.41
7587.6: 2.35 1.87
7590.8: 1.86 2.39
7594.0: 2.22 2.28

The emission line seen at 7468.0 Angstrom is [N II]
